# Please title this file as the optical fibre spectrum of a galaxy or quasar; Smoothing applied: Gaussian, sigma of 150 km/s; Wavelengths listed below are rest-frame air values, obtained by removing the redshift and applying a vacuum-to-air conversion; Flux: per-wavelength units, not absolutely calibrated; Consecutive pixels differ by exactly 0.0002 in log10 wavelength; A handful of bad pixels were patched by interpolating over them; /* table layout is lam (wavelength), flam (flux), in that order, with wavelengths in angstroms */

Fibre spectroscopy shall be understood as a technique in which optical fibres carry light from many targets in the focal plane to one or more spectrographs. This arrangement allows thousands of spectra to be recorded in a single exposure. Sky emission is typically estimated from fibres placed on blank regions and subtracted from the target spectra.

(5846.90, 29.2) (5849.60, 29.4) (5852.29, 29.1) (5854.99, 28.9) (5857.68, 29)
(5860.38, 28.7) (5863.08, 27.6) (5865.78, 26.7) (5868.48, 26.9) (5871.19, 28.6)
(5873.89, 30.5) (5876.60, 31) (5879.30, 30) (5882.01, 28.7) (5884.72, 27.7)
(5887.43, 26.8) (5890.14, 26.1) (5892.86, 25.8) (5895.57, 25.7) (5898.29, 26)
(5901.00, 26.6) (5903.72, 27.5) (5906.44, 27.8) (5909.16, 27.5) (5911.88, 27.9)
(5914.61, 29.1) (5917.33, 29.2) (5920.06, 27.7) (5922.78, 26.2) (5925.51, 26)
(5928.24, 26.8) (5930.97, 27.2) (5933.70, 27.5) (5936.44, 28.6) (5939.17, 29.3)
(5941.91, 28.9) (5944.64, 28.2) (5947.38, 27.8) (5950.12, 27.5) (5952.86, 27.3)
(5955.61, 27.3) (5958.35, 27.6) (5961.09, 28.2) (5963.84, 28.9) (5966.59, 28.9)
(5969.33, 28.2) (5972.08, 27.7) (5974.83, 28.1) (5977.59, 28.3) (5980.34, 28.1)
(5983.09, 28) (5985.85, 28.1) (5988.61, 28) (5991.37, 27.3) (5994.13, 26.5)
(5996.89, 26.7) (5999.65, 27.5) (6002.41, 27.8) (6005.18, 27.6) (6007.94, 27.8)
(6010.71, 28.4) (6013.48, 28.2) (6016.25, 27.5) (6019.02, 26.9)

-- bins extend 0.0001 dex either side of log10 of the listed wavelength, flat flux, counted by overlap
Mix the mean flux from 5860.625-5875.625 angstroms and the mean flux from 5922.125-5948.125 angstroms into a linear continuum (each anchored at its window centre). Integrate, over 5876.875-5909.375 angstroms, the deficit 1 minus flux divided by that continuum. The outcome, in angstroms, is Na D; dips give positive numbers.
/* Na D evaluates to 0.8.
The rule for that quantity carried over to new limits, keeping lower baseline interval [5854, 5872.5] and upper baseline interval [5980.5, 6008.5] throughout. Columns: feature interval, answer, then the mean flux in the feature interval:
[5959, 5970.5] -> -0.3 angstroms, 28.5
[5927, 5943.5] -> -0.2 angstroms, 28.1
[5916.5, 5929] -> 0.3 angstroms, 27.1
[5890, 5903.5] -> 0.8 angstroms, 26.2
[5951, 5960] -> 0.1 angstroms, 27.4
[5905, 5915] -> 0.0 angstroms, 28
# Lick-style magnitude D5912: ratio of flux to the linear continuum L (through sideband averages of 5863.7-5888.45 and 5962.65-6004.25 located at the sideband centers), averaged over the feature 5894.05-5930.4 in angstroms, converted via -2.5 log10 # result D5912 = 0.04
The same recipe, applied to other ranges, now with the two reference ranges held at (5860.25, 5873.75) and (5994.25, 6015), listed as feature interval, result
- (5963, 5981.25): -0.024 mag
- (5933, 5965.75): -0.015 mag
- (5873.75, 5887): -0.056 mag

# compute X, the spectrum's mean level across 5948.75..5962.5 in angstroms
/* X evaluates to 27.6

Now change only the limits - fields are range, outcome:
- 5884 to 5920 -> 27.2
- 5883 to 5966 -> 27.5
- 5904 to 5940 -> 27.7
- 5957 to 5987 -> 28.2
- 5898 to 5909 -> 27.1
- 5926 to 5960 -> 27.8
